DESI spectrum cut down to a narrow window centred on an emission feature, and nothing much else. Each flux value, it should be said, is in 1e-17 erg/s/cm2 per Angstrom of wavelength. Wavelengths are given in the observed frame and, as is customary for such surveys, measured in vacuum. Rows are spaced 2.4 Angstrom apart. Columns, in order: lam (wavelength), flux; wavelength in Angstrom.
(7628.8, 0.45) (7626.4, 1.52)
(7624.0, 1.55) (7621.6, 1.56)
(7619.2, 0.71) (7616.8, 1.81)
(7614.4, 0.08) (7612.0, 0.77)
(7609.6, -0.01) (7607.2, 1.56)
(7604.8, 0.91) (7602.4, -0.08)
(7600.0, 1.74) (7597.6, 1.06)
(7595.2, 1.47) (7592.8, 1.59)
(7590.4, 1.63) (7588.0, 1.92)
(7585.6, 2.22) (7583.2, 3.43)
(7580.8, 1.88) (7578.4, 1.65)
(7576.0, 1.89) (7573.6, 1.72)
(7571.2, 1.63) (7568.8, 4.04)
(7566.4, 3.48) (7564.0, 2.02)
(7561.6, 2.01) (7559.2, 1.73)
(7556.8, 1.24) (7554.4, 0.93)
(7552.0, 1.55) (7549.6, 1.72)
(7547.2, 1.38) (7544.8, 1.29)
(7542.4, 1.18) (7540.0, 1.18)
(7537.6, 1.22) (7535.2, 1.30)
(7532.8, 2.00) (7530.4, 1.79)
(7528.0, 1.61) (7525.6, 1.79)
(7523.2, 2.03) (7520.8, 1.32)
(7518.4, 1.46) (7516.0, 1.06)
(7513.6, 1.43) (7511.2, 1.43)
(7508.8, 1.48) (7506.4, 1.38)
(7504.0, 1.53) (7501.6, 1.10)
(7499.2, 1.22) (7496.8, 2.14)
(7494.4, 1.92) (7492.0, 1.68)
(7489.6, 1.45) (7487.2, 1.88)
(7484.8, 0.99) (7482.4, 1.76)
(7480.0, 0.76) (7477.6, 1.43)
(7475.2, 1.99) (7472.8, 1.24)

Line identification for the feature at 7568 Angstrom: [S II] 6716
